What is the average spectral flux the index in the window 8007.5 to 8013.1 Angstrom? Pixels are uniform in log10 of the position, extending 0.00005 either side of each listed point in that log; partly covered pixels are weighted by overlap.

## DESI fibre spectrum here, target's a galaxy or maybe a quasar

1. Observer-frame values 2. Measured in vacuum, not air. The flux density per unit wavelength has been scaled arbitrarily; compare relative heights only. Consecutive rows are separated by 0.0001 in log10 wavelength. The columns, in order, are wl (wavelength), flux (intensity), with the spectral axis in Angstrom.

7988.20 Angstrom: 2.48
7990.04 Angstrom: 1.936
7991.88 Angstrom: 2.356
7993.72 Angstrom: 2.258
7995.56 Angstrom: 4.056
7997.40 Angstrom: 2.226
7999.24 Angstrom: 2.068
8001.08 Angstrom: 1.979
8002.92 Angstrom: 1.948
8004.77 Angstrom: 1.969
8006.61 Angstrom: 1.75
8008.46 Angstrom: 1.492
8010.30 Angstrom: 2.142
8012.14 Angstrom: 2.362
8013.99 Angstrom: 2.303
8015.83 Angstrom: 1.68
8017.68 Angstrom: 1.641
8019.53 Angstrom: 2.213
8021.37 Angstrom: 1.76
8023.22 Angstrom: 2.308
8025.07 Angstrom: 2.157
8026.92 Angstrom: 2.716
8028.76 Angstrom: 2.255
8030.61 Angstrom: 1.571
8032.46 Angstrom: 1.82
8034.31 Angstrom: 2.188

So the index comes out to 2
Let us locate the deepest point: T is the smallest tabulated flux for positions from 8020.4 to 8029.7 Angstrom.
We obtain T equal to 1.76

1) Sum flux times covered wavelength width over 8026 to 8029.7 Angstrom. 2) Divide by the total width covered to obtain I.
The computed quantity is 2.49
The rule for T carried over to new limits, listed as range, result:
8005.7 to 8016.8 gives 1.492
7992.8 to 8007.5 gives 1.75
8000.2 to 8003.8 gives 1.948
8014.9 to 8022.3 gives 1.641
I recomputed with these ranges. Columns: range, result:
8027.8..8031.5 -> 1.93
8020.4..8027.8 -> 2.23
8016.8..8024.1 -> 1.98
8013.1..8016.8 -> 1.99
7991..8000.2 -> 2.59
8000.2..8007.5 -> 1.91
